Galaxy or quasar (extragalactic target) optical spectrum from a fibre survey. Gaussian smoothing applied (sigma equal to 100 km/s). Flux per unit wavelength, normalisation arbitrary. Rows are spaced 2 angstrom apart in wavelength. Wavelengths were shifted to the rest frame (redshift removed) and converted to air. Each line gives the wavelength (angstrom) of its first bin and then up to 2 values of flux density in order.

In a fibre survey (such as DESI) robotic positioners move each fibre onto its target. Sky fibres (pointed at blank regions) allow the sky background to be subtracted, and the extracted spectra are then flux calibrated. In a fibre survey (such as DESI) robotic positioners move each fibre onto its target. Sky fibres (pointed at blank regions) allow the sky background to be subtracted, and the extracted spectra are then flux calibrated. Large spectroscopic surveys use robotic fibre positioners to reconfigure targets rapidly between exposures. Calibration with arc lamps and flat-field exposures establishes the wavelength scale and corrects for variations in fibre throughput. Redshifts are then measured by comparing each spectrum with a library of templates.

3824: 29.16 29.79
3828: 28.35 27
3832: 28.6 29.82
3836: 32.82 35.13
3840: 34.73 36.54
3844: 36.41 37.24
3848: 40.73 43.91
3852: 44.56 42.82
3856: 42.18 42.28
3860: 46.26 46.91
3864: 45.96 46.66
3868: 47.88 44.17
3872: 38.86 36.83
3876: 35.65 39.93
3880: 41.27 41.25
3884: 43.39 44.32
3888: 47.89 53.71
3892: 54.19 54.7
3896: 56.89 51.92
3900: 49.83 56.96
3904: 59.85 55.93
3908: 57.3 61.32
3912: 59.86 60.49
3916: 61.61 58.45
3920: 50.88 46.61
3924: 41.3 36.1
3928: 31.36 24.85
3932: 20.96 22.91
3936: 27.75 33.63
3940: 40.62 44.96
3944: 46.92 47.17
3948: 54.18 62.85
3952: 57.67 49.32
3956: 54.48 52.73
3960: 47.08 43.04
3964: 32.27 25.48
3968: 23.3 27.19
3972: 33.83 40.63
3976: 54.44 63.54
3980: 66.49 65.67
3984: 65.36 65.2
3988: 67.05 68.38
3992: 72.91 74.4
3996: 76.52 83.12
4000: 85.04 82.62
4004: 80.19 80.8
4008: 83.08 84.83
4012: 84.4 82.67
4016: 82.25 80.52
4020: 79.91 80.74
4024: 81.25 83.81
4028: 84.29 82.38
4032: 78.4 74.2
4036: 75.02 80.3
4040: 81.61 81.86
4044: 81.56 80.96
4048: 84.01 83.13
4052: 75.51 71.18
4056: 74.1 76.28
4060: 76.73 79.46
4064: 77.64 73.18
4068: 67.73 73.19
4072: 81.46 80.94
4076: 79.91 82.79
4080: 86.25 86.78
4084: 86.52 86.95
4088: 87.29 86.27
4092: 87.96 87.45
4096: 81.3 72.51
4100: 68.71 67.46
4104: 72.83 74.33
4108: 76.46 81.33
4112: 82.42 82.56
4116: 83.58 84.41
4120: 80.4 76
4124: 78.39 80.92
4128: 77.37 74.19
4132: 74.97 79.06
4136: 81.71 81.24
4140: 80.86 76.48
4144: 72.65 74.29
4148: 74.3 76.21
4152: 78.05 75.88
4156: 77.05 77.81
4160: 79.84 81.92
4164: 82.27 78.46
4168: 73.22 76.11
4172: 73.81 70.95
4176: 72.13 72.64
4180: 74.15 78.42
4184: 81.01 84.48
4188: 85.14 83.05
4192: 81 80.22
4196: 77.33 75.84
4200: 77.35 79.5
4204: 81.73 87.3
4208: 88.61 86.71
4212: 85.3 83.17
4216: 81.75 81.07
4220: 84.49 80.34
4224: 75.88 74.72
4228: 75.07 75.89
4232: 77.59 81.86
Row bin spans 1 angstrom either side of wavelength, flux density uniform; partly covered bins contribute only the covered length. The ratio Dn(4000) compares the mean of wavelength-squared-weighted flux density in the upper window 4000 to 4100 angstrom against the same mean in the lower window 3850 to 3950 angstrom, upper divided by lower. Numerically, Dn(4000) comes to 1.9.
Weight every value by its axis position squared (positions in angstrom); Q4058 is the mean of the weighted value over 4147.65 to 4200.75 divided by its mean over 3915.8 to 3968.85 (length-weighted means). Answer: 2.08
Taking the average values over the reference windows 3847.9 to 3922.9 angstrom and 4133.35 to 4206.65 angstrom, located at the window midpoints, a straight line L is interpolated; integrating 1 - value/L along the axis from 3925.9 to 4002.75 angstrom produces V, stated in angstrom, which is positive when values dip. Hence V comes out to 9.3 angstrom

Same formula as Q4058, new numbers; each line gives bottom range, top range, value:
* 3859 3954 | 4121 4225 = 1.93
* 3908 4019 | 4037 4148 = 1.51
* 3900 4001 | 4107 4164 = 1.68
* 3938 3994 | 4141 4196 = 1.68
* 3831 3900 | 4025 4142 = 2.08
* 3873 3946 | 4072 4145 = 1.93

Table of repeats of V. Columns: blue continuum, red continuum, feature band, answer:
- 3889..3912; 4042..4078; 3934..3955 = 5.6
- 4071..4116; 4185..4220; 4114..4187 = 3.6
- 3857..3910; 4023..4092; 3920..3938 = 7.5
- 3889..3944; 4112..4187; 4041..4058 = -3.7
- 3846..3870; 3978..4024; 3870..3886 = 2.8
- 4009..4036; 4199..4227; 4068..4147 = 1.9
